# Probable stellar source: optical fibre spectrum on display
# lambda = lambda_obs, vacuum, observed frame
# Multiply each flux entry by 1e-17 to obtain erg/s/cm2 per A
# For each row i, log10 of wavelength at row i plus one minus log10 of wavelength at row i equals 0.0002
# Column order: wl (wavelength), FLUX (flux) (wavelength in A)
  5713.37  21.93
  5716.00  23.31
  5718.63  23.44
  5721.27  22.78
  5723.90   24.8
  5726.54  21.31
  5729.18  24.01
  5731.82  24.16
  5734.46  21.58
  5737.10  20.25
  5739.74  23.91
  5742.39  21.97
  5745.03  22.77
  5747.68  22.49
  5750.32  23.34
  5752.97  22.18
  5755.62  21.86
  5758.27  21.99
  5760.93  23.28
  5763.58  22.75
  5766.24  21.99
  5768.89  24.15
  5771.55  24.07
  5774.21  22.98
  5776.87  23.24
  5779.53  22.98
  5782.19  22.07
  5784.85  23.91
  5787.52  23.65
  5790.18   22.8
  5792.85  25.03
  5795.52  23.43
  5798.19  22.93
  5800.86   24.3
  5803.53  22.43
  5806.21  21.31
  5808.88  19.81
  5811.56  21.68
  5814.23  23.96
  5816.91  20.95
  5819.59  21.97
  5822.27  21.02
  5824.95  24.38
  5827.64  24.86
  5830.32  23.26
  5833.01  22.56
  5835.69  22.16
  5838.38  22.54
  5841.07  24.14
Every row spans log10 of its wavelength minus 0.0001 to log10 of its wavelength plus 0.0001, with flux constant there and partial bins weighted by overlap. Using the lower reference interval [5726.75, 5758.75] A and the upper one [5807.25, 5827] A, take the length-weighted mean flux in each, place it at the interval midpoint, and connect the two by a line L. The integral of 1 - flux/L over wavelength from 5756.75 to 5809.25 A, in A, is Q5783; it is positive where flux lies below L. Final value -1.74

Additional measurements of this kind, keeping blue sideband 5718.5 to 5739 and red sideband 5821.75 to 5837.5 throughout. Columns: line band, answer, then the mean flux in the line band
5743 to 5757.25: 0.23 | 22.5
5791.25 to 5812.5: 0.37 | 22.6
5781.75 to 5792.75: -0.20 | 23.4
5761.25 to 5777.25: -0.19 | 23.2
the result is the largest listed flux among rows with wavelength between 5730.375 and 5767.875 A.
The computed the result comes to 24.16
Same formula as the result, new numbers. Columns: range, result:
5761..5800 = 25.03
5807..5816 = 23.96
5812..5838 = 24.86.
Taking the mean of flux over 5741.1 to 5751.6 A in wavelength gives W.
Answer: 22.7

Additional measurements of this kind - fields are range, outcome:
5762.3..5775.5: 23.2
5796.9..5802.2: 23.6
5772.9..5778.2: 23.1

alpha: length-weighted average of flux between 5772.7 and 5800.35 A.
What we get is 23.3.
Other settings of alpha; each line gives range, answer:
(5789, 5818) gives 22.6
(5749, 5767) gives 22.5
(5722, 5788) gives 22.9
